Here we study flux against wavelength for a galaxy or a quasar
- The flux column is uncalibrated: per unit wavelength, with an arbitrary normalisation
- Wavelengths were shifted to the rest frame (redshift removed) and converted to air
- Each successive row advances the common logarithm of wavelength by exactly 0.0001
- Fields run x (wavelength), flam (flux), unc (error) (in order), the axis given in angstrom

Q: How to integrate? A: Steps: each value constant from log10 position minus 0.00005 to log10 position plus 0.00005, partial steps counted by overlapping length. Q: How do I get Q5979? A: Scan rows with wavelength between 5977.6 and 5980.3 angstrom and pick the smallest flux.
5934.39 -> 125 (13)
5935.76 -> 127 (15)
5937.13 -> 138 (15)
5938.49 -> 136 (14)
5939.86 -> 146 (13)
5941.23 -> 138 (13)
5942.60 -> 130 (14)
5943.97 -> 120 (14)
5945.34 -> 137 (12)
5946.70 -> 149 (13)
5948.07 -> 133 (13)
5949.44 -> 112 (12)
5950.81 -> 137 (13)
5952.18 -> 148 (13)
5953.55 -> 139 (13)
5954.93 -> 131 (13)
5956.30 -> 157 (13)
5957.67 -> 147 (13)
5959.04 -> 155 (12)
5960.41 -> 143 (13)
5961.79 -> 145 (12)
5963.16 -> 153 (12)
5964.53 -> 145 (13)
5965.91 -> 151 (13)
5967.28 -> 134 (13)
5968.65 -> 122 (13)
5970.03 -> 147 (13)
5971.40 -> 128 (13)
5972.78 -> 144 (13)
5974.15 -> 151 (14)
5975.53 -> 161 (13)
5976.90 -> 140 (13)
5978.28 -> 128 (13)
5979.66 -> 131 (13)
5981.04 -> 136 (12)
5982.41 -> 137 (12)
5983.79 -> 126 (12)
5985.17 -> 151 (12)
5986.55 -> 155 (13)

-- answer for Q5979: 128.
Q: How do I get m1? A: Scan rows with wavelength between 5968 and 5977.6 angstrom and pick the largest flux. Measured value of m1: 161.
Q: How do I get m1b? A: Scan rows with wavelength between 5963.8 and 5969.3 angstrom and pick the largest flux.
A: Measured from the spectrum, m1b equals 151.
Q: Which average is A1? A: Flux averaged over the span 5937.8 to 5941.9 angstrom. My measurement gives 140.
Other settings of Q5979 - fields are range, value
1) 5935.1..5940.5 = 127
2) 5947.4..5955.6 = 112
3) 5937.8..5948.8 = 120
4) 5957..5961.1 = 143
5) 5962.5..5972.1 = 122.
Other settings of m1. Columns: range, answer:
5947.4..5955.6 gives 148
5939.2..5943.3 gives 146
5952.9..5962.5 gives 157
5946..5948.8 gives 149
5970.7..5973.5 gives 144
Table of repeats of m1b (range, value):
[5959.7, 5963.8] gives 153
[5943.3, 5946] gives 137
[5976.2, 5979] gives 140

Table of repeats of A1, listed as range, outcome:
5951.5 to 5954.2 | 144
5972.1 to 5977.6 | 149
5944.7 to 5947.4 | 143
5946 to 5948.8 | 141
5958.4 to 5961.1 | 149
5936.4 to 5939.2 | 137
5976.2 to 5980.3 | 133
